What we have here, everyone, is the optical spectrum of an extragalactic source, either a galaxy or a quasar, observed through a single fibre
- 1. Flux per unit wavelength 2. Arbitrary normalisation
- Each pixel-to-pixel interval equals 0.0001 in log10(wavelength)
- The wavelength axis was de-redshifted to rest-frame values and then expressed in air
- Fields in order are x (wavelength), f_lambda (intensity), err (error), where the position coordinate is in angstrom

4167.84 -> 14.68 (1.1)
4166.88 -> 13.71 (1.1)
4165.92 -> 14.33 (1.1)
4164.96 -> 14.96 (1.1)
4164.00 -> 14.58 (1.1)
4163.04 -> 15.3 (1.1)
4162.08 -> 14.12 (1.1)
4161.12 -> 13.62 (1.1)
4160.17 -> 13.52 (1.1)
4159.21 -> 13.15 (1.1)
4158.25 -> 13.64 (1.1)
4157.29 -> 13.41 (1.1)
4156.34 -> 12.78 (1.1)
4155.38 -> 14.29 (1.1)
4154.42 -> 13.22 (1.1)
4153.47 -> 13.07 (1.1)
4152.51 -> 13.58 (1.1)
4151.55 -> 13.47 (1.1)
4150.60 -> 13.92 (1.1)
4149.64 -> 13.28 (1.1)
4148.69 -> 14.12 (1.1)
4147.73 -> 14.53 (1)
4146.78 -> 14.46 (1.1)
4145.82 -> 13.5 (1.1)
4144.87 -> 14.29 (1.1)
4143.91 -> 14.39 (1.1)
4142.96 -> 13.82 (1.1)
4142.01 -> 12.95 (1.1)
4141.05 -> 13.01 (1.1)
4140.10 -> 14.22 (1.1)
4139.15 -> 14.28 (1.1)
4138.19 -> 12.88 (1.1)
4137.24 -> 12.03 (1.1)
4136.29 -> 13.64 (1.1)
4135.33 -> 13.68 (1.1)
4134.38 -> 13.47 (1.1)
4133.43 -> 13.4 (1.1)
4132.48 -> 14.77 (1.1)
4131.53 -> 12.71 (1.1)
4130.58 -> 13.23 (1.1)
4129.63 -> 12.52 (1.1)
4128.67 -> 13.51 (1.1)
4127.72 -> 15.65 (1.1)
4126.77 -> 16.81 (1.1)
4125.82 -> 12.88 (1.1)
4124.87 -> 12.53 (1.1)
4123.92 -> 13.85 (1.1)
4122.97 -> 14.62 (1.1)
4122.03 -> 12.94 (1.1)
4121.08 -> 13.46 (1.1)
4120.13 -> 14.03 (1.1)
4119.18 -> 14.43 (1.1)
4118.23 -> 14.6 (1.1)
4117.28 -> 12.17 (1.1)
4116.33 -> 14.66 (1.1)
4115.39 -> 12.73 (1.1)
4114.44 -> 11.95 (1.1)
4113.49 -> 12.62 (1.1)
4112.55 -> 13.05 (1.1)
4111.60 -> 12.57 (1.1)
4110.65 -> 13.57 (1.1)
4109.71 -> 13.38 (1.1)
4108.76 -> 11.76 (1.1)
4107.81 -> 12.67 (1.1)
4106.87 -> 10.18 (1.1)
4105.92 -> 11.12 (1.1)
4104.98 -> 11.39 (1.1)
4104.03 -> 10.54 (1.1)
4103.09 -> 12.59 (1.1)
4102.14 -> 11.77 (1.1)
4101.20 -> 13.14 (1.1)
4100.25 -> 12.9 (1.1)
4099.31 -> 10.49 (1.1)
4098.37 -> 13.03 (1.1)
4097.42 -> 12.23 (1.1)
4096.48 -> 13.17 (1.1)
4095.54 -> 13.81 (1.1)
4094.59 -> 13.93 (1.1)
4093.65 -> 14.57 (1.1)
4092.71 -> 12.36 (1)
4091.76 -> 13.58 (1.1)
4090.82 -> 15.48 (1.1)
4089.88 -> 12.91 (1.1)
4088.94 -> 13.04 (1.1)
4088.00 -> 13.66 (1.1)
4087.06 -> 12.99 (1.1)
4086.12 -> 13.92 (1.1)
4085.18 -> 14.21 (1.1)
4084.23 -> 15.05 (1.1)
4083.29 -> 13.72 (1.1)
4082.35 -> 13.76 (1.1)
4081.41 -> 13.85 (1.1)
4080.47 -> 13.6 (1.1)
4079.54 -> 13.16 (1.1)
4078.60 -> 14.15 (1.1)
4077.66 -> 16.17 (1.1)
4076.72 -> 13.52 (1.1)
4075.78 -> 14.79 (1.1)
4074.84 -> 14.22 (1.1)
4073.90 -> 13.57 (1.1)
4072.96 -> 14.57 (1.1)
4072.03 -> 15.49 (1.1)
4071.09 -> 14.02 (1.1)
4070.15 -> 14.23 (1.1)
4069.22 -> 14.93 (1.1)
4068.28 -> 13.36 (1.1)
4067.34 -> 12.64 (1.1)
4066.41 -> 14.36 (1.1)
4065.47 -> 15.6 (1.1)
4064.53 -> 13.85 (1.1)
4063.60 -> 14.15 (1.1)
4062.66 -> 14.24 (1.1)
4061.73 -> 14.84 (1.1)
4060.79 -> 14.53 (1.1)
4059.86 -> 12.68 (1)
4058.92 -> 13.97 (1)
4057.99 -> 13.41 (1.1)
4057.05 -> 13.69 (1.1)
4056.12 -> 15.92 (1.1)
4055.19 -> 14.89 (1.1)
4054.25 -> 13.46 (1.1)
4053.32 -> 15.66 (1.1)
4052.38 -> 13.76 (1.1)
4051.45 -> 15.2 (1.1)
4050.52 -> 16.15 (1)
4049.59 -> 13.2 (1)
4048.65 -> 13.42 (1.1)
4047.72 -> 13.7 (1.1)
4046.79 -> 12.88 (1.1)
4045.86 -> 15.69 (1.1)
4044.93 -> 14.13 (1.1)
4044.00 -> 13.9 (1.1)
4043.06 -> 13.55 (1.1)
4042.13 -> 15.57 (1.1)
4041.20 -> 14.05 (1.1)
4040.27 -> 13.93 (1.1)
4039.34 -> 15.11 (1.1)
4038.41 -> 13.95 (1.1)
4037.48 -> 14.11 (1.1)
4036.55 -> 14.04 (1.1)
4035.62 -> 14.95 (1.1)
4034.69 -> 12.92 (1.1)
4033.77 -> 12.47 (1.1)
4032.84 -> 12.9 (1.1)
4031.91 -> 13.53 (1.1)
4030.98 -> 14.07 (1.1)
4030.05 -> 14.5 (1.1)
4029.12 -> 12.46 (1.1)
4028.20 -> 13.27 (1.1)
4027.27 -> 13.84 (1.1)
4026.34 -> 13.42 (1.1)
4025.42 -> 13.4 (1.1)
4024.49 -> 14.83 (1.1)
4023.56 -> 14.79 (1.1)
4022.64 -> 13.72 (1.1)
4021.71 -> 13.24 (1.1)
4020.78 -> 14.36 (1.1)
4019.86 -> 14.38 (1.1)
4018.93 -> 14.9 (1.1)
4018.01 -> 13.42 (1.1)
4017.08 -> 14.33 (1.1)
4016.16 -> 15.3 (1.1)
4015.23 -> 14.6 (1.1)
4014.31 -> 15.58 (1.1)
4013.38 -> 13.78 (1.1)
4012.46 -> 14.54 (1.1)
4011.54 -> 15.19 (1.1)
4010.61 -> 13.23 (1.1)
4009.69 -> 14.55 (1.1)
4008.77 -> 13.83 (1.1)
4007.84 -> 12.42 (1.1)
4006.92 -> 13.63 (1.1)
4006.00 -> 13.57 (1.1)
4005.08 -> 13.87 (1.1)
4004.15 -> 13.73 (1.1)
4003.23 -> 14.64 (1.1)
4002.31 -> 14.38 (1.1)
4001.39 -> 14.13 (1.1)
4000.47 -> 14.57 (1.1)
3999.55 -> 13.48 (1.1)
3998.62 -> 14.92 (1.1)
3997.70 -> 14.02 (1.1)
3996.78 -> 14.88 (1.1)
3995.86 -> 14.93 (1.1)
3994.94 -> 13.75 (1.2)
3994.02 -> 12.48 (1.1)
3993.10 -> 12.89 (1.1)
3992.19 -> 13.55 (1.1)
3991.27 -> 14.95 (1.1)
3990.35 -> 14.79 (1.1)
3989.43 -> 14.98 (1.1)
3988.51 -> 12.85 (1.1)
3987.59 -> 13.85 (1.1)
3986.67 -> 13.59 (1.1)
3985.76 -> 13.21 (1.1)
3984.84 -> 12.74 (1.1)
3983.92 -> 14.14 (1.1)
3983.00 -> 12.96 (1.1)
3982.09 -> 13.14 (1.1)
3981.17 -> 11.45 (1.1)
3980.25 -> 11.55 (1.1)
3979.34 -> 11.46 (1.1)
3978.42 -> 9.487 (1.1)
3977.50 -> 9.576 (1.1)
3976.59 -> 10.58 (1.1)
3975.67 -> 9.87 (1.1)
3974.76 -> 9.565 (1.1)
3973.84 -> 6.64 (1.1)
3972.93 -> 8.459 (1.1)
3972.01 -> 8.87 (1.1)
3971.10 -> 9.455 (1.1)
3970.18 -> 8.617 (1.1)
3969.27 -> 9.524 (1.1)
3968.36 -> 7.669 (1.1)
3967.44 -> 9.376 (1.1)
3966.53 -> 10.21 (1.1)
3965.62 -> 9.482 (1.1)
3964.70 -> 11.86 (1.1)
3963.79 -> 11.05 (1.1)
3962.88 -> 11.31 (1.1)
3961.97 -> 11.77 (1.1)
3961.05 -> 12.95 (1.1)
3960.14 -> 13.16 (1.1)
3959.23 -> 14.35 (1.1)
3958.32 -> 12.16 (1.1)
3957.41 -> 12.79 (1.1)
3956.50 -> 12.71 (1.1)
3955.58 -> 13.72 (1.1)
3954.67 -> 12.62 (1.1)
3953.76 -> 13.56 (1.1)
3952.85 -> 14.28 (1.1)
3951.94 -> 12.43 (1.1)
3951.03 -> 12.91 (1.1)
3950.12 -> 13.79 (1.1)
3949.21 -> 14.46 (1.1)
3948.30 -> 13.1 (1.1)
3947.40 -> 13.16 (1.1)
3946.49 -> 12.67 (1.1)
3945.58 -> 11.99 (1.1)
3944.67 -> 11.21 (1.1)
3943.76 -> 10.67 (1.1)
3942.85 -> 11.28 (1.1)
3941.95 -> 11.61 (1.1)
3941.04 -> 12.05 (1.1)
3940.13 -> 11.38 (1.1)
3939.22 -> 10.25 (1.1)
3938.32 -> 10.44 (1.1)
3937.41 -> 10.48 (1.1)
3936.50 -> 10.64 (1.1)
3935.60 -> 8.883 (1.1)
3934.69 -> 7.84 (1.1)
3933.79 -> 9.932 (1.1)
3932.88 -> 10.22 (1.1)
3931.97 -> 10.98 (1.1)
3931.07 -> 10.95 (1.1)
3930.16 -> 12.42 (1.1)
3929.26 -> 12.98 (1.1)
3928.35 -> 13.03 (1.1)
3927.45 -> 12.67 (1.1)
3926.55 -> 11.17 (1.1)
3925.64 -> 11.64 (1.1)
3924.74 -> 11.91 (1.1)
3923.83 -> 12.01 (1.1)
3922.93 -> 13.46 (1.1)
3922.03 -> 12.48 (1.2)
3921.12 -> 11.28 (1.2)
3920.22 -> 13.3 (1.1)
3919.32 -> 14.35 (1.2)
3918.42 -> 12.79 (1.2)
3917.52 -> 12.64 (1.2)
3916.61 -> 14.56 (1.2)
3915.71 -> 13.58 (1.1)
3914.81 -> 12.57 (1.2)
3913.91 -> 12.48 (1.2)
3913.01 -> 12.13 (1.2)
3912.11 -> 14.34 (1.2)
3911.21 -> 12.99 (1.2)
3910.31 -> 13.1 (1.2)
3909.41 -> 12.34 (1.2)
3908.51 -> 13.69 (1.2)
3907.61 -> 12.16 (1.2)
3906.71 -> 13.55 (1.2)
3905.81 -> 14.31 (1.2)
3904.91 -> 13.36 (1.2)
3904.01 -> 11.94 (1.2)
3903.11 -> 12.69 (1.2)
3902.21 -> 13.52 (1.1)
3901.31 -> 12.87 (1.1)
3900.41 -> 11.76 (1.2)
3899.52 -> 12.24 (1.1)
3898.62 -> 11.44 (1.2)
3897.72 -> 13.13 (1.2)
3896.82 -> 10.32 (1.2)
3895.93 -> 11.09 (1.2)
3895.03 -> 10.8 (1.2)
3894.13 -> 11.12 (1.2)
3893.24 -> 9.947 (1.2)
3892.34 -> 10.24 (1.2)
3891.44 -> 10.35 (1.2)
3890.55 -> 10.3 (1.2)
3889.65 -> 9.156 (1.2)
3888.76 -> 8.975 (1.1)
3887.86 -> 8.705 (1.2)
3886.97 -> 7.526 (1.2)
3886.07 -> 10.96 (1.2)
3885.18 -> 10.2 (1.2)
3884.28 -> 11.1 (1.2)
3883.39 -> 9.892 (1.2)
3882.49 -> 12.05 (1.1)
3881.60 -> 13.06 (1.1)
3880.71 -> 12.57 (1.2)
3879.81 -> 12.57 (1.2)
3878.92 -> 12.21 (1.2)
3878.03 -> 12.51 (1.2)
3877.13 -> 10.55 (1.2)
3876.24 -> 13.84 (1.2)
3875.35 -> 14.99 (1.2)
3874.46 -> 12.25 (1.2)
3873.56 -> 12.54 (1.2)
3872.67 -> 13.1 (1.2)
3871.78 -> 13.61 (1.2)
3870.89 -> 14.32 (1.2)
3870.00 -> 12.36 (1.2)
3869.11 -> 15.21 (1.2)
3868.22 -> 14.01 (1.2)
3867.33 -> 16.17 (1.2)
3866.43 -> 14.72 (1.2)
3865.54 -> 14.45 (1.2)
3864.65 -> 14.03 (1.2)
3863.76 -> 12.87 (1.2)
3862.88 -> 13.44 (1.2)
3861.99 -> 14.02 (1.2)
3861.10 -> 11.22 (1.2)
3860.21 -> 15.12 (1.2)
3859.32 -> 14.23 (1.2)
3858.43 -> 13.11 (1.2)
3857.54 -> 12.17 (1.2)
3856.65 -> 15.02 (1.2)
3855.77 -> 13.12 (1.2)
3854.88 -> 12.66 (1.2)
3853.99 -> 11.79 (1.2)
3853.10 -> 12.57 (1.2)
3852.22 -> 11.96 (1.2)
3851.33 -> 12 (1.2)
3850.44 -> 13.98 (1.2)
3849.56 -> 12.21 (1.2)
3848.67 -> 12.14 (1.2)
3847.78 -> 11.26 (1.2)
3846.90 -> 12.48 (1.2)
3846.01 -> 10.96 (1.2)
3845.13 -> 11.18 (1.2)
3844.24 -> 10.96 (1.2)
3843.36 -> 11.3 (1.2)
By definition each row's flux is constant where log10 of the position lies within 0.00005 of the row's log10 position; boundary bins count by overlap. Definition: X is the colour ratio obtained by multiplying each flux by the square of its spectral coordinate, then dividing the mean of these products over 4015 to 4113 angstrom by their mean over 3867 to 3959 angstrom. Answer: 1.22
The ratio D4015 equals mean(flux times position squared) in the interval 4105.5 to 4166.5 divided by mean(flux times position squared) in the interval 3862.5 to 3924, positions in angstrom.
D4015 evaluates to 1.23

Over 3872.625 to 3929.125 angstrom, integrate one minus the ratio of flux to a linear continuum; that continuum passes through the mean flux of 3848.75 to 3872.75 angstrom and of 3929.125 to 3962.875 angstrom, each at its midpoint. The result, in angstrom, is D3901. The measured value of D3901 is 2.9 angstrom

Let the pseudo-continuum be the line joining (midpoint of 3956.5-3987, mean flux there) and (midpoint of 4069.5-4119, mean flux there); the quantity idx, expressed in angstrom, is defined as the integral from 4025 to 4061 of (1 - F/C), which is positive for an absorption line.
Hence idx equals -4.85 angstrom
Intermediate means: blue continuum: 11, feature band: 14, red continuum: 13.3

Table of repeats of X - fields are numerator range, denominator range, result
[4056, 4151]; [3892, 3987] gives 1.25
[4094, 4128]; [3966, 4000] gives 1.17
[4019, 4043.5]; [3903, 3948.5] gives 1.21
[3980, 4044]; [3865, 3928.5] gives 1.20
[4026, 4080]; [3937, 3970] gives 1.25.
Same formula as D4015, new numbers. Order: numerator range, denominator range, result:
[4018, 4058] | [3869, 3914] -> 1.27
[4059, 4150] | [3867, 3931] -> 1.22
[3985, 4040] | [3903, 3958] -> 1.18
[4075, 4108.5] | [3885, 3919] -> 1.22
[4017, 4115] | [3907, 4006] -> 1.18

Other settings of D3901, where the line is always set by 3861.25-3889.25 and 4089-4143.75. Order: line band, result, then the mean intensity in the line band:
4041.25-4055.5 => -1.47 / 14.3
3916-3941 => 1.96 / 11.7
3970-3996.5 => 1.82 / 11.9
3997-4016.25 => -1.94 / 14.2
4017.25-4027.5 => -0.89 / 14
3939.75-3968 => 1.08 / 12.2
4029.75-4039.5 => -0.65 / 13.8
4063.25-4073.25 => -0.96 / 14.3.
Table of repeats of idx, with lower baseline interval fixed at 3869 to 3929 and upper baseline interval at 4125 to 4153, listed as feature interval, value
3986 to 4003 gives -1.68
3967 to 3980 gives 3.49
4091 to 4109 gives 1.39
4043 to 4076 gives -2.56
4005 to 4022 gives -1.64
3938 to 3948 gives 0.72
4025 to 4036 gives -0.37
